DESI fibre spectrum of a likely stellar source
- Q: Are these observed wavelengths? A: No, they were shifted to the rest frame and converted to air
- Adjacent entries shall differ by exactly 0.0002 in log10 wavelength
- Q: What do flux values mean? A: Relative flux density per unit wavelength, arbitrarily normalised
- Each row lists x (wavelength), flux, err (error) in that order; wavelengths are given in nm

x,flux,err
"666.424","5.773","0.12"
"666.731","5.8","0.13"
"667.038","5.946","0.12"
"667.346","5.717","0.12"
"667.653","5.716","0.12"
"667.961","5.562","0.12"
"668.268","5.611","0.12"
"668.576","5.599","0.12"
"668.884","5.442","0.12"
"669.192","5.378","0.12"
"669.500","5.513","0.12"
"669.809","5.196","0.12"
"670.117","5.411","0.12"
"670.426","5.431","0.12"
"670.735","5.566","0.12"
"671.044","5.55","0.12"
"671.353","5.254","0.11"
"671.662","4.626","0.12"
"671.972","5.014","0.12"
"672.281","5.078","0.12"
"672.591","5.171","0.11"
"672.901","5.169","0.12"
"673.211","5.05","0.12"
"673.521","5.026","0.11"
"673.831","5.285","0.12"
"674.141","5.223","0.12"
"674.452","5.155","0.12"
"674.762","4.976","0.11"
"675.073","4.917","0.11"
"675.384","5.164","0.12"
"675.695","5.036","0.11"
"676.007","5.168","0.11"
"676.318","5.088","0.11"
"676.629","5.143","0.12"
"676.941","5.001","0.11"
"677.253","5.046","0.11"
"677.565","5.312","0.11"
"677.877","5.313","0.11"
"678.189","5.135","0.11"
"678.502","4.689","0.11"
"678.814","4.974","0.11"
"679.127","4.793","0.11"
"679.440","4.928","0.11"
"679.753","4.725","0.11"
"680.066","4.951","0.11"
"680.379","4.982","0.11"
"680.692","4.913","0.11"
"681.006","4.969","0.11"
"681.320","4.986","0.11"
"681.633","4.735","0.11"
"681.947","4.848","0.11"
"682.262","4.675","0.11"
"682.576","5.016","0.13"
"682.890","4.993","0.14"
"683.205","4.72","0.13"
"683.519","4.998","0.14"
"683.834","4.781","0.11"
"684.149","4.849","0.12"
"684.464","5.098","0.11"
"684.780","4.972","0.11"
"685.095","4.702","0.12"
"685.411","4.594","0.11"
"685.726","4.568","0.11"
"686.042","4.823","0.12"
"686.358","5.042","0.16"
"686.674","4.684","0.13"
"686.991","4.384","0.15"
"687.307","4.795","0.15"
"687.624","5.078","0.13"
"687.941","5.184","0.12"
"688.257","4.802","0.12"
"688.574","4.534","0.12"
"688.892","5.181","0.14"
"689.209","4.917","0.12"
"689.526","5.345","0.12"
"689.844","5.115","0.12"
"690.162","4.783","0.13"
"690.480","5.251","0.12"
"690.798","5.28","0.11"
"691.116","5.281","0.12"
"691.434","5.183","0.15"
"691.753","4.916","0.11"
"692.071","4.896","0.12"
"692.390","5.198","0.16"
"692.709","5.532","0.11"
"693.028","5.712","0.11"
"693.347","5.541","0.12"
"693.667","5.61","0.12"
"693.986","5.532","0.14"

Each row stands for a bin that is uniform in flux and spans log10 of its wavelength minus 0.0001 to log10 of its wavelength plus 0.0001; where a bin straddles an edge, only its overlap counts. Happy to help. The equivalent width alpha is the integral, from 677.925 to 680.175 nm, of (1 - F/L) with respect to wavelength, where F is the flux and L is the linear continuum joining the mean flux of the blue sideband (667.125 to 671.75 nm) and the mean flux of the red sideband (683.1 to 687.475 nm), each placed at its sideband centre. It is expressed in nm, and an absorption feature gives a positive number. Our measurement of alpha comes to 0.07 nm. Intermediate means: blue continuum 5.46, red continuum 4.79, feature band 4.9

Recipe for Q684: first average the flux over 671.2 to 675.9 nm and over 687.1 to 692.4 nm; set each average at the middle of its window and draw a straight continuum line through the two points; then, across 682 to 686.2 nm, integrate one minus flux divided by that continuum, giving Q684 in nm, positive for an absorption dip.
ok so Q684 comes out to 0.182 nm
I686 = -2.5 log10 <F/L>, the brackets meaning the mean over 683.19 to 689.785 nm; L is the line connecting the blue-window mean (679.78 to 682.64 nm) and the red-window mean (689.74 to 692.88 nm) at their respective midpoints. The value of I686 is 0.03 mag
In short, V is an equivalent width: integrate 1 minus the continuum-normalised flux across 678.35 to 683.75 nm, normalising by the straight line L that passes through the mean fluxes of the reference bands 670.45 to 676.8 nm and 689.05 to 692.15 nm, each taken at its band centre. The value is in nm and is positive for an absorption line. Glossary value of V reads 0.26 nm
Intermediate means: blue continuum 5.14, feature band 4.88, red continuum 5.1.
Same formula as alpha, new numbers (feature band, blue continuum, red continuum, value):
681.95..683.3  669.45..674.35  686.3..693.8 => 0.08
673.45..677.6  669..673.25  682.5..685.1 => 0.02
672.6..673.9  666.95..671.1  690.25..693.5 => 0.09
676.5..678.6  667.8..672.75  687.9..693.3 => 0.06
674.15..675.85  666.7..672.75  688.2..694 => 0.09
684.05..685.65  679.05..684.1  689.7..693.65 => 0.05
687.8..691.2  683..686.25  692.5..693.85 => 0.13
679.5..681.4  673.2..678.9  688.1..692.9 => 0.06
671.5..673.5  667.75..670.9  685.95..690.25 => 0.13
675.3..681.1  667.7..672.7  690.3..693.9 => 0.35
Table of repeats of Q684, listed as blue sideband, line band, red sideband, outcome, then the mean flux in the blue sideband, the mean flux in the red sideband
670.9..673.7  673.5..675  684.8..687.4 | -0.02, 5.1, 4.71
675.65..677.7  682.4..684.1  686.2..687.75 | 0.00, 5.11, 4.79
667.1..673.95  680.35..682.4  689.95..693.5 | 0.16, 5.34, 5.23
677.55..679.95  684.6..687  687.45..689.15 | 0.10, 4.96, 4.95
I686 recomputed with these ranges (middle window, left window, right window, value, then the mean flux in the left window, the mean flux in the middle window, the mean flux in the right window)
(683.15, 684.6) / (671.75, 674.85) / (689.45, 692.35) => 0.05 mag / 5.11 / 4.9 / 5.11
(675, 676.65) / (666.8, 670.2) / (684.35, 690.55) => 0.04 mag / 5.56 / 5.09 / 4.89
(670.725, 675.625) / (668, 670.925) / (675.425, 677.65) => 0.03 mag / 5.47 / 5.12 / 5.11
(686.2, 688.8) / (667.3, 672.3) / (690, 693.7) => 0.10 mag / 5.39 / 4.82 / 5.25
